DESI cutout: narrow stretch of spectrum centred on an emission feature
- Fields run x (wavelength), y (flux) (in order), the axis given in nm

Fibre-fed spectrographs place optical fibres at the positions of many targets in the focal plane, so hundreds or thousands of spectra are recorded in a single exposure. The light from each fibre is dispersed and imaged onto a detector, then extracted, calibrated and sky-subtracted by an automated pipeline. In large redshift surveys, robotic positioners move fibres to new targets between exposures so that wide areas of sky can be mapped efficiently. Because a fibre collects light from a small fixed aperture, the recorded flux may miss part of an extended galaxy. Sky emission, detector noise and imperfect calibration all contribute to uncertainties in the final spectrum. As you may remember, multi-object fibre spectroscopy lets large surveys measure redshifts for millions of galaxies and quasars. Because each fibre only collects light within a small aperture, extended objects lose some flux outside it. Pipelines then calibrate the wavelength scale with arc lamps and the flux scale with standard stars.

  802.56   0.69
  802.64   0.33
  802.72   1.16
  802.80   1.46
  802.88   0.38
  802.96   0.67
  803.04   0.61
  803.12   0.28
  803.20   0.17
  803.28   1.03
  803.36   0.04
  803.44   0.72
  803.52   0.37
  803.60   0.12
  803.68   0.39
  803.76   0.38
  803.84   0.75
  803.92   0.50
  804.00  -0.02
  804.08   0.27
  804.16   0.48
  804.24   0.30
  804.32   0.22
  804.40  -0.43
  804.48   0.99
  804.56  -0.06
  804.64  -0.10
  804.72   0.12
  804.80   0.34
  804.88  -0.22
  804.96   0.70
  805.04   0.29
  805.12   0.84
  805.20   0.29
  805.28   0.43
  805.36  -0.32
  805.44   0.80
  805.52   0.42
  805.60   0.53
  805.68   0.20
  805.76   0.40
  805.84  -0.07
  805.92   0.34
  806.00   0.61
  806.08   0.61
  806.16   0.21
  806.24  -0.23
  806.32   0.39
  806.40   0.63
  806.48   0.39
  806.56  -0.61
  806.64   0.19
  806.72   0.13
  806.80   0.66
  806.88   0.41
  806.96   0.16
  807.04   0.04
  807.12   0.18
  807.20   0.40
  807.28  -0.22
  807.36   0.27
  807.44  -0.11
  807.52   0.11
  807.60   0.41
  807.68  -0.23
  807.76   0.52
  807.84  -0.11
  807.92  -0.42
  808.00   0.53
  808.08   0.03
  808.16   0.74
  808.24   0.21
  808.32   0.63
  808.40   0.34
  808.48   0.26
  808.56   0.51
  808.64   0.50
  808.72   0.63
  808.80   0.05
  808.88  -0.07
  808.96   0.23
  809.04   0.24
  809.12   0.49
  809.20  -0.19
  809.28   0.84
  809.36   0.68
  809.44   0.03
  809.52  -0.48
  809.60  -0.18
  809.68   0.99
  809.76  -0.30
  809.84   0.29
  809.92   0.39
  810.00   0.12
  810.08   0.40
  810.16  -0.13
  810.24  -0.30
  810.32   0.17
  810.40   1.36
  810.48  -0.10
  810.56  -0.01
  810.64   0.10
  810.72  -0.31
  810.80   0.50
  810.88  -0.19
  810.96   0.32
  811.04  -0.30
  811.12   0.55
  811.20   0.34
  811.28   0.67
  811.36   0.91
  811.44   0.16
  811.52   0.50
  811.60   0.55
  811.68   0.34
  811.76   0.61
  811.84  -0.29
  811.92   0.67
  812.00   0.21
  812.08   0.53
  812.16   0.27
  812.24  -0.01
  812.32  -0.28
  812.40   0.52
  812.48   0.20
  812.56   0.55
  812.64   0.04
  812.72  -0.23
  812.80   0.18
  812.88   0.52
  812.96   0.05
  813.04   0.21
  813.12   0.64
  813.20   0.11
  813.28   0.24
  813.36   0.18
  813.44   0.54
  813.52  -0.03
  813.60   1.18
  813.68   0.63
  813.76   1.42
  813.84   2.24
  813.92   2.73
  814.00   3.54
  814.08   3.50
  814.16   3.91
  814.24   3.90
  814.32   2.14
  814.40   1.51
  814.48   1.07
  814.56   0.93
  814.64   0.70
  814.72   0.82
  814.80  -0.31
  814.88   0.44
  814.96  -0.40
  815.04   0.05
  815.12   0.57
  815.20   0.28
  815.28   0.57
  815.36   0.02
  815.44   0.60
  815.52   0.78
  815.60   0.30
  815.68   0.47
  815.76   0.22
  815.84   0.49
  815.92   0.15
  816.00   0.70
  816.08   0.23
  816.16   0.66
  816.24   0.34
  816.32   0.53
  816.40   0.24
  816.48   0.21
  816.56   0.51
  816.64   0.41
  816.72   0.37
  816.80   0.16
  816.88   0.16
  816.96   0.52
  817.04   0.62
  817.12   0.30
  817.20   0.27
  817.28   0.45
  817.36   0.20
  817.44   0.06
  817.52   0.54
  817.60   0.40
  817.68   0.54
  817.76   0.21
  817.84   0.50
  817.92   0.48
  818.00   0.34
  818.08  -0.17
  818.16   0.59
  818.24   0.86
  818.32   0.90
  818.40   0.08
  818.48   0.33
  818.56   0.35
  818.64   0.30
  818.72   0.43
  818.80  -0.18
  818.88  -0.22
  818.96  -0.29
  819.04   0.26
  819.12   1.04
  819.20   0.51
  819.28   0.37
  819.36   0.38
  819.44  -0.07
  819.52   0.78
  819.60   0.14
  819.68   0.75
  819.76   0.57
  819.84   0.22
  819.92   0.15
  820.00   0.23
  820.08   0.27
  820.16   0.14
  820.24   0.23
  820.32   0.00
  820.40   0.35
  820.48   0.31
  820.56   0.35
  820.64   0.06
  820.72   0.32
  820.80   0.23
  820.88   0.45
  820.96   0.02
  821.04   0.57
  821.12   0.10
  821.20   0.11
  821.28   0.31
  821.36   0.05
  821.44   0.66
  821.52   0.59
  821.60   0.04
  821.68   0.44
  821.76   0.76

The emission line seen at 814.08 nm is Hgamma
